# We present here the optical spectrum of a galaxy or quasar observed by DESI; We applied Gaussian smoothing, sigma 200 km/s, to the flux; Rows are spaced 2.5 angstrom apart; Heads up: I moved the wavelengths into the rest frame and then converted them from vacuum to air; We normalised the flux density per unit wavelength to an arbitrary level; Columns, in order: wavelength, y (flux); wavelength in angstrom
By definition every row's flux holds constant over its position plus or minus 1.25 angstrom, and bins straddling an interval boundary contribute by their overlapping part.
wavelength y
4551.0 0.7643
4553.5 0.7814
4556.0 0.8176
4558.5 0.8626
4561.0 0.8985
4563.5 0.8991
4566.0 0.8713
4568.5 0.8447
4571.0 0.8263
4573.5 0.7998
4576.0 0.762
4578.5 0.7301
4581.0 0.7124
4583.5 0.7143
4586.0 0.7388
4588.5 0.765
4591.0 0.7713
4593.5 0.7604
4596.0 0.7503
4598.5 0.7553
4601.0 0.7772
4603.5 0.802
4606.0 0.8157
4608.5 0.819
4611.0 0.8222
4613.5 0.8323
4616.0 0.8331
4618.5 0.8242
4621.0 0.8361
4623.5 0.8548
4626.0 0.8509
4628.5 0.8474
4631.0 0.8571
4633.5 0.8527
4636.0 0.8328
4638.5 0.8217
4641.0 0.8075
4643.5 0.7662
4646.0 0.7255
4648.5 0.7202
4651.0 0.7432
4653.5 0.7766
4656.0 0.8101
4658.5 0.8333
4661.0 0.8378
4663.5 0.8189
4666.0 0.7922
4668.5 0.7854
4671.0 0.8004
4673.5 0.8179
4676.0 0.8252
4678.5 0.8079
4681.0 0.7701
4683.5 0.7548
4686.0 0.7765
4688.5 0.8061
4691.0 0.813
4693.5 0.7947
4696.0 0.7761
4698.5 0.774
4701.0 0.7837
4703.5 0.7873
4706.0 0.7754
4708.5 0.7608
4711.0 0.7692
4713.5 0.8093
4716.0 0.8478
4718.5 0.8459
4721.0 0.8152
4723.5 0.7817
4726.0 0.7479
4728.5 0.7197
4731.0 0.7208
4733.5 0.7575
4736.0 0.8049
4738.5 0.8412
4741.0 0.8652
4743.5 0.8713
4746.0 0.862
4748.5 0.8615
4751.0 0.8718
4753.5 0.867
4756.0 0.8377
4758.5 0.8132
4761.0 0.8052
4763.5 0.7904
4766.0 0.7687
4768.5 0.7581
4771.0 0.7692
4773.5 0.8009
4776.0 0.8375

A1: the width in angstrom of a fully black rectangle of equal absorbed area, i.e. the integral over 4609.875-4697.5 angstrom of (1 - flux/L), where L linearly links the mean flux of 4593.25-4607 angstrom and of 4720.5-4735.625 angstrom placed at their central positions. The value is -4.3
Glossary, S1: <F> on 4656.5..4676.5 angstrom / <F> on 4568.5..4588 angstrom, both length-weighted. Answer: 1.07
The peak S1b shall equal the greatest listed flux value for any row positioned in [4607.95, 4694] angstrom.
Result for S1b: 0.8571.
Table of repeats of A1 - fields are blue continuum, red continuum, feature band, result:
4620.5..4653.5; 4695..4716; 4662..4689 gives -0.07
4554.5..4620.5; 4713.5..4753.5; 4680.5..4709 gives 1.05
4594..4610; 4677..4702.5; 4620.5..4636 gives -1.25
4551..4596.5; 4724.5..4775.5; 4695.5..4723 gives 0.31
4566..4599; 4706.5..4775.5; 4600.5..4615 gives -0.74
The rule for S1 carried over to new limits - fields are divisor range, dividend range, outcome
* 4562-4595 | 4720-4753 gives 1.03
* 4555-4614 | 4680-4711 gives 0.98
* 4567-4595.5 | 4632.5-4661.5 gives 1.03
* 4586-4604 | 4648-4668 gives 1.04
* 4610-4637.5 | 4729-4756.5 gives 0.99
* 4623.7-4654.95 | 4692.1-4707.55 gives 0.97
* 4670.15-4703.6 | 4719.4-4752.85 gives 1.02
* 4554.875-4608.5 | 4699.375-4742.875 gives 1.00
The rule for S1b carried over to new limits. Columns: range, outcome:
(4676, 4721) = 0.8478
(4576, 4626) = 0.8548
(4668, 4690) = 0.8252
